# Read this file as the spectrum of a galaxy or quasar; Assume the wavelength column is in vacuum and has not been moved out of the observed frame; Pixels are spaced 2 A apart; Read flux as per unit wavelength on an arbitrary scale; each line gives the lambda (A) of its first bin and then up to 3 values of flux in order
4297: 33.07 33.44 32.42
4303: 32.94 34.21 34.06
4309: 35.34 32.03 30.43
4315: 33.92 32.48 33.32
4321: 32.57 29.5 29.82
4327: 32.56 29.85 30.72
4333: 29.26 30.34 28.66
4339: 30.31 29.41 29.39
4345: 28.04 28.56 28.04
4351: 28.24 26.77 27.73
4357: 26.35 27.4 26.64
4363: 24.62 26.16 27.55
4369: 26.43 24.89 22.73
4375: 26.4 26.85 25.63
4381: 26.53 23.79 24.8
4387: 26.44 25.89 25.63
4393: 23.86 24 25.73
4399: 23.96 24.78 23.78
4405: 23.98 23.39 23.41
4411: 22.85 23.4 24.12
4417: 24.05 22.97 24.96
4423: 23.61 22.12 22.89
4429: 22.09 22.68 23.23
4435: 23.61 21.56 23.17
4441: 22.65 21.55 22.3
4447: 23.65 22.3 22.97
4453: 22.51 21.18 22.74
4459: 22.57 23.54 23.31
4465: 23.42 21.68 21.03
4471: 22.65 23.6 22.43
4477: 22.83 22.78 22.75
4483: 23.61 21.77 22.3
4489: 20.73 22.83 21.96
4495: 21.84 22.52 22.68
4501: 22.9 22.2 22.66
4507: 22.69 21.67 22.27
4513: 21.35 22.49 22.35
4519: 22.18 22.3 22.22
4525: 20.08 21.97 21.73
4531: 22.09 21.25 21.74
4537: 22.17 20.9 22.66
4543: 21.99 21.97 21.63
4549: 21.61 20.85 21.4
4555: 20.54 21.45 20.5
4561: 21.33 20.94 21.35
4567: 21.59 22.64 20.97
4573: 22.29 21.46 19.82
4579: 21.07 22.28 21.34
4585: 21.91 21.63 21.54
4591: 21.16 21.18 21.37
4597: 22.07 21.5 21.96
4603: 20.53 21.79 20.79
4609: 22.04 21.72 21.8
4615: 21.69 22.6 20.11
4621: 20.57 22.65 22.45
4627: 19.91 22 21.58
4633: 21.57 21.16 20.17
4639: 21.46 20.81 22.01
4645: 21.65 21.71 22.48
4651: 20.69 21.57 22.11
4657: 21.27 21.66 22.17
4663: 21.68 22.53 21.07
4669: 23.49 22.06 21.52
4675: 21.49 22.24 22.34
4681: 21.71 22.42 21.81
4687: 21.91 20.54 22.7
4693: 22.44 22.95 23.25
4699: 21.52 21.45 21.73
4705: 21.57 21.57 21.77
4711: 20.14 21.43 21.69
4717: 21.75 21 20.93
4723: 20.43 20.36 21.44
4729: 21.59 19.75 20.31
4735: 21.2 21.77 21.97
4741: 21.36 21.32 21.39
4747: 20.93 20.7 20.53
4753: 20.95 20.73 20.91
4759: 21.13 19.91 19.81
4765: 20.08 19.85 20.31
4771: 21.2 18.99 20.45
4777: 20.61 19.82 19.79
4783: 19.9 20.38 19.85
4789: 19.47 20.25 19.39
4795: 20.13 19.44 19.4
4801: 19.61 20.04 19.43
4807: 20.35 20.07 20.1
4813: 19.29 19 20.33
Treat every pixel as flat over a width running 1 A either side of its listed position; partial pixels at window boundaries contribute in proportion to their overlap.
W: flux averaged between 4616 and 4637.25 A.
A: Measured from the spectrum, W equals 21.4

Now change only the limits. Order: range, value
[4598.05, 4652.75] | 21.5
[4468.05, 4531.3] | 22.2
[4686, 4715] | 21.8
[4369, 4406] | 25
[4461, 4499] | 22.5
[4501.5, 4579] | 21.7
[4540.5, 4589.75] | 21.5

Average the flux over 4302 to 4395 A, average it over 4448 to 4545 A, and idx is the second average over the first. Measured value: 0.8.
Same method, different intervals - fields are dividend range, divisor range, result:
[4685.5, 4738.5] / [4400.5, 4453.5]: 0.93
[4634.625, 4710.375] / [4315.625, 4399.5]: 0.79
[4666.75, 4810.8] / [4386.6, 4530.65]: 0.92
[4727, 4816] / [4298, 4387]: 0.70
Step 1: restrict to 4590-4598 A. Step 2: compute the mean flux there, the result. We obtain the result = 21.4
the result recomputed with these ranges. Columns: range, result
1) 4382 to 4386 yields 24.3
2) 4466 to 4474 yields 22.2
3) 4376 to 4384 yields 25.7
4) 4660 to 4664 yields 21.9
